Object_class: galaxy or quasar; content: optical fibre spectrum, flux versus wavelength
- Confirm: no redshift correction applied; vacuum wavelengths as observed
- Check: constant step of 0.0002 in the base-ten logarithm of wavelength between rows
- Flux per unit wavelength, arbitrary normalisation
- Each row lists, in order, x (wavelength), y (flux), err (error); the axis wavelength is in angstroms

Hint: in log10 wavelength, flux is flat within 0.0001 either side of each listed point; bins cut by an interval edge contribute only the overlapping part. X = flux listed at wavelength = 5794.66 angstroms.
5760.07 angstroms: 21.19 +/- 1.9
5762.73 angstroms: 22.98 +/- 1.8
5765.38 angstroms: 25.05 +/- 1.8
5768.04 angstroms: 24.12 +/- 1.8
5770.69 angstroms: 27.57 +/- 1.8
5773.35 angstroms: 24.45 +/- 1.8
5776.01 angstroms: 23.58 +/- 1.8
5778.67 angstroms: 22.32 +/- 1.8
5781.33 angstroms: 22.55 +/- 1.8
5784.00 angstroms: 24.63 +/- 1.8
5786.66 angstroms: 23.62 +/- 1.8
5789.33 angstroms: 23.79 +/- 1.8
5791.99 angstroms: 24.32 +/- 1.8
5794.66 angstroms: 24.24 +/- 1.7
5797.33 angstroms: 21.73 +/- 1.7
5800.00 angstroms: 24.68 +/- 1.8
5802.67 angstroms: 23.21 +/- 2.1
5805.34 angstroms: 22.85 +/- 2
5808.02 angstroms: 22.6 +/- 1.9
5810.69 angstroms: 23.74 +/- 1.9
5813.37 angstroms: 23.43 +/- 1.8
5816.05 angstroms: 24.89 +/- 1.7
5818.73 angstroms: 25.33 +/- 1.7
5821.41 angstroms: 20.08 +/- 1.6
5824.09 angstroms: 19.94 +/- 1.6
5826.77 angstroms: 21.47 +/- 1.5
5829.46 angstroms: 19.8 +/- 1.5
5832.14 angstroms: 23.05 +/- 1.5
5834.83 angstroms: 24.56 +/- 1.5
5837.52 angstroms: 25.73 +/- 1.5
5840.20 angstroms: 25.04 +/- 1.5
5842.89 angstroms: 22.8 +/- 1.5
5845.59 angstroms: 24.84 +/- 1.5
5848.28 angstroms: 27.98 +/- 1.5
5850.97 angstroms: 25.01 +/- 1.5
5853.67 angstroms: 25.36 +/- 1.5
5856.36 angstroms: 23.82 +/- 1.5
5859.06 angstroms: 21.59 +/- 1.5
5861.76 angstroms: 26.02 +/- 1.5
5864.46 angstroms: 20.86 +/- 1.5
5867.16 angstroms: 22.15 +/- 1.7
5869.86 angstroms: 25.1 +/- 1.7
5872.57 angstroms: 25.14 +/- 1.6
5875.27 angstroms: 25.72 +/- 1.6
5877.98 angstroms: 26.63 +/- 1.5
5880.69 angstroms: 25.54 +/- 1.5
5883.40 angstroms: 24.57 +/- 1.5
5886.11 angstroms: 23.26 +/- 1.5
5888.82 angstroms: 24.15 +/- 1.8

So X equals 24.24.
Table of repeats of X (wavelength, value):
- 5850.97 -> 25.01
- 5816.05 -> 24.89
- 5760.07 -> 21.19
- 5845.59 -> 24.84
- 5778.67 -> 22.32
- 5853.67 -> 25.36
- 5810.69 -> 23.74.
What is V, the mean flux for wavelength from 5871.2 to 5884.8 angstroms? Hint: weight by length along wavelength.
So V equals 25.5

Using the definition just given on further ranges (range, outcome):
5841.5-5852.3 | 25.2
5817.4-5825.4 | 21.8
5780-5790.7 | 23.7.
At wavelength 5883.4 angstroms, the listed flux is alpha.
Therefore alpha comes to 24.57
